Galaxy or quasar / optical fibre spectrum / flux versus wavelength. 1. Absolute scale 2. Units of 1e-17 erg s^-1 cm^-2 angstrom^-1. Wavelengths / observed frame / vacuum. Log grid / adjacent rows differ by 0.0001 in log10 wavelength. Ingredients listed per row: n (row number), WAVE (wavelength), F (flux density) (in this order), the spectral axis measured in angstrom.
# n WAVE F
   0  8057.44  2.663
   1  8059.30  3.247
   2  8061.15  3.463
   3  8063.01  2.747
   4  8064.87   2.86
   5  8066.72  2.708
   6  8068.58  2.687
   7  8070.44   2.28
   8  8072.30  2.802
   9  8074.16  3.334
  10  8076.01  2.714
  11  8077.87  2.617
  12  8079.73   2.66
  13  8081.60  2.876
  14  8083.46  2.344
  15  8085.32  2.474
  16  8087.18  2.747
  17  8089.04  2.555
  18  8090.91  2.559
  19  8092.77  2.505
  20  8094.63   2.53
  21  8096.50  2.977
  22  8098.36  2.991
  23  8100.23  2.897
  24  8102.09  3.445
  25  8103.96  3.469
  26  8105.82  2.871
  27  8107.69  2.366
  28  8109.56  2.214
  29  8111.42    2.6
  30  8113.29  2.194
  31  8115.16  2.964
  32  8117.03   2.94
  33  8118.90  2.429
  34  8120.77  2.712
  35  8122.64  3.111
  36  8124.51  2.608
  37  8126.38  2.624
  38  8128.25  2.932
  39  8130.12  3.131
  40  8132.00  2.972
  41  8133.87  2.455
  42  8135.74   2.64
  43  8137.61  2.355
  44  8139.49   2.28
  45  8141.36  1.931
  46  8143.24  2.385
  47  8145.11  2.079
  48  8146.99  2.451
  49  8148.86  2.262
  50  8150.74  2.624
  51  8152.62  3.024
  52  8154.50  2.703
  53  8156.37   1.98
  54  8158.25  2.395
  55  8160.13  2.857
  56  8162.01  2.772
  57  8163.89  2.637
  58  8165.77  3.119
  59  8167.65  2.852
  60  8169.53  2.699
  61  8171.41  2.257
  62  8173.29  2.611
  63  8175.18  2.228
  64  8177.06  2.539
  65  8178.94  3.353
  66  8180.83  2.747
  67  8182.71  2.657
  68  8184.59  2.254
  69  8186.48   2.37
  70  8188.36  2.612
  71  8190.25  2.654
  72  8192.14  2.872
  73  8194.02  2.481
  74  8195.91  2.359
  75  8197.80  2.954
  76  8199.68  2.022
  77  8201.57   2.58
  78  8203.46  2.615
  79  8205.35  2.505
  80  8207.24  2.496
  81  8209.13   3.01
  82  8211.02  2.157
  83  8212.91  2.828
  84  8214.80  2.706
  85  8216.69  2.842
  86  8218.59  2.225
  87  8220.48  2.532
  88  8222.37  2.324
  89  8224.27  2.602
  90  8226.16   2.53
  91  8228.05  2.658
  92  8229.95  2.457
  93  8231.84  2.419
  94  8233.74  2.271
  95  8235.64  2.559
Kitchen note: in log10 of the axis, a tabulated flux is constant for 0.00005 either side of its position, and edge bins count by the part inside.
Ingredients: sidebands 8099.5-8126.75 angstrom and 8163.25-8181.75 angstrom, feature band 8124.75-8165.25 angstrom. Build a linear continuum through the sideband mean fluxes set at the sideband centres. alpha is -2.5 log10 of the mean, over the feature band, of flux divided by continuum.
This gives 0.07 mag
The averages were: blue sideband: 2.77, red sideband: 2.7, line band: 2.55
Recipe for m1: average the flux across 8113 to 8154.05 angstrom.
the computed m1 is 2.6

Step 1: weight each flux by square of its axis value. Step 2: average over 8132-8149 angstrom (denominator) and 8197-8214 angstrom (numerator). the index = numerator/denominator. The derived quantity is 1.1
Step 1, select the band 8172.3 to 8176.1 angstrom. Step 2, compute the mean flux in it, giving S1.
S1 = 2.41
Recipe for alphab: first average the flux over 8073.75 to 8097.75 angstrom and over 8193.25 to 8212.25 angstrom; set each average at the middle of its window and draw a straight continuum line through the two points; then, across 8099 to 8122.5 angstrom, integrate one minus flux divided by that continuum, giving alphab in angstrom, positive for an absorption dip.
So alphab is -1.2 angstrom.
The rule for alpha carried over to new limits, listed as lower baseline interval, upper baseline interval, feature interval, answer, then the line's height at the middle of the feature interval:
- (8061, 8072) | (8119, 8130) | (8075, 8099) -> 0.04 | 2.76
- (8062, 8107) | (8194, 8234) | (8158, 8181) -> -0.04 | 2.62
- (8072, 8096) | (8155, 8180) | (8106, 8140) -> 0.00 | 2.66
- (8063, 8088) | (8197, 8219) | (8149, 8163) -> 0.01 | 2.63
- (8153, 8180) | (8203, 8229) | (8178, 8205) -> 0.00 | 2.61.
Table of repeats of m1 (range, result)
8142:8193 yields 2.59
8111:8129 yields 2.71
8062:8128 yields 2.73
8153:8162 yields 2.55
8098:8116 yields 2.79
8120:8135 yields 2.82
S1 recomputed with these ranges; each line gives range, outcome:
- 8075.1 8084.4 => 2.64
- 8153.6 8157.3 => 2.34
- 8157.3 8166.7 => 2.75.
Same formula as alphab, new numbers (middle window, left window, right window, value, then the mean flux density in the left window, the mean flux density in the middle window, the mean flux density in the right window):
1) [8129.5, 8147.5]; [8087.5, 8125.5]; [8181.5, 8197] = 1.4 angstrom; 2.75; 2.46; 2.54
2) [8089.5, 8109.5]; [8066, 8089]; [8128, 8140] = -1.1 angstrom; 2.68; 2.82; 2.68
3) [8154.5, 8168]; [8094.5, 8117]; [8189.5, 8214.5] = 0.1 angstrom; 2.81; 2.65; 2.58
